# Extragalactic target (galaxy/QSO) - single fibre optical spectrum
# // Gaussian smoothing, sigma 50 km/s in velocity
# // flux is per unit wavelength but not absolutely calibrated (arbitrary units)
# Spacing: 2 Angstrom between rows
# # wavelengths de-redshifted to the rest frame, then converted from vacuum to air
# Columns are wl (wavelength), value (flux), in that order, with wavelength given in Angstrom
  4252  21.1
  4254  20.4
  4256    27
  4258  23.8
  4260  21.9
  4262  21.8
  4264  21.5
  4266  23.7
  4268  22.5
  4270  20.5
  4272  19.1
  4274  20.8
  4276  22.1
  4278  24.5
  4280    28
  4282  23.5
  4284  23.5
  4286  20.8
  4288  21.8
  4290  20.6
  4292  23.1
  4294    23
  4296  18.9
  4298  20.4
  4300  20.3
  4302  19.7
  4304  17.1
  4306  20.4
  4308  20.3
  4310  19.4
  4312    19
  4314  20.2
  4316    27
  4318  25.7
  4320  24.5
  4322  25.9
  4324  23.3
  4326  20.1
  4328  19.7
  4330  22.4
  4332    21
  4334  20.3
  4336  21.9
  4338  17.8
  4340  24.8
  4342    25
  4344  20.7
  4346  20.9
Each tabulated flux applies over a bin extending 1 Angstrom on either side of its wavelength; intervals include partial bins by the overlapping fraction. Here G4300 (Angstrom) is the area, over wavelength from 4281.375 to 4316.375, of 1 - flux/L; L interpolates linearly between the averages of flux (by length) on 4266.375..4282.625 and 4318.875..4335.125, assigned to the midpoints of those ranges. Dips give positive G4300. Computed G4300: 2.4 Angstrom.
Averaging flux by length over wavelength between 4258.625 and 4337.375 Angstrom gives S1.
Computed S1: 21.8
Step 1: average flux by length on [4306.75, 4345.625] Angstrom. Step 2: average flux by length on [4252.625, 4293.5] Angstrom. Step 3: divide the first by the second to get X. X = 0.98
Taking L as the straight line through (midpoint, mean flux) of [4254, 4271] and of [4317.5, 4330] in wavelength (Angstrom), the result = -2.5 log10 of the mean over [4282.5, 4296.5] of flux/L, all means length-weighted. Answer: 0.05 mag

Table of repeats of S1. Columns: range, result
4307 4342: 22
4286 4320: 21.2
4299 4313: 19.5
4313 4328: 23.5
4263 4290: 22.4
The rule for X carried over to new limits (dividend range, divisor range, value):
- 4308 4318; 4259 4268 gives 0.98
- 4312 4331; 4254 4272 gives 1.02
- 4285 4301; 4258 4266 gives 0.95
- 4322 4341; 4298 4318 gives 1.04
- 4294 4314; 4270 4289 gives 0.87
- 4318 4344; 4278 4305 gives 1.03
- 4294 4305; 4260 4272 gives 0.90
